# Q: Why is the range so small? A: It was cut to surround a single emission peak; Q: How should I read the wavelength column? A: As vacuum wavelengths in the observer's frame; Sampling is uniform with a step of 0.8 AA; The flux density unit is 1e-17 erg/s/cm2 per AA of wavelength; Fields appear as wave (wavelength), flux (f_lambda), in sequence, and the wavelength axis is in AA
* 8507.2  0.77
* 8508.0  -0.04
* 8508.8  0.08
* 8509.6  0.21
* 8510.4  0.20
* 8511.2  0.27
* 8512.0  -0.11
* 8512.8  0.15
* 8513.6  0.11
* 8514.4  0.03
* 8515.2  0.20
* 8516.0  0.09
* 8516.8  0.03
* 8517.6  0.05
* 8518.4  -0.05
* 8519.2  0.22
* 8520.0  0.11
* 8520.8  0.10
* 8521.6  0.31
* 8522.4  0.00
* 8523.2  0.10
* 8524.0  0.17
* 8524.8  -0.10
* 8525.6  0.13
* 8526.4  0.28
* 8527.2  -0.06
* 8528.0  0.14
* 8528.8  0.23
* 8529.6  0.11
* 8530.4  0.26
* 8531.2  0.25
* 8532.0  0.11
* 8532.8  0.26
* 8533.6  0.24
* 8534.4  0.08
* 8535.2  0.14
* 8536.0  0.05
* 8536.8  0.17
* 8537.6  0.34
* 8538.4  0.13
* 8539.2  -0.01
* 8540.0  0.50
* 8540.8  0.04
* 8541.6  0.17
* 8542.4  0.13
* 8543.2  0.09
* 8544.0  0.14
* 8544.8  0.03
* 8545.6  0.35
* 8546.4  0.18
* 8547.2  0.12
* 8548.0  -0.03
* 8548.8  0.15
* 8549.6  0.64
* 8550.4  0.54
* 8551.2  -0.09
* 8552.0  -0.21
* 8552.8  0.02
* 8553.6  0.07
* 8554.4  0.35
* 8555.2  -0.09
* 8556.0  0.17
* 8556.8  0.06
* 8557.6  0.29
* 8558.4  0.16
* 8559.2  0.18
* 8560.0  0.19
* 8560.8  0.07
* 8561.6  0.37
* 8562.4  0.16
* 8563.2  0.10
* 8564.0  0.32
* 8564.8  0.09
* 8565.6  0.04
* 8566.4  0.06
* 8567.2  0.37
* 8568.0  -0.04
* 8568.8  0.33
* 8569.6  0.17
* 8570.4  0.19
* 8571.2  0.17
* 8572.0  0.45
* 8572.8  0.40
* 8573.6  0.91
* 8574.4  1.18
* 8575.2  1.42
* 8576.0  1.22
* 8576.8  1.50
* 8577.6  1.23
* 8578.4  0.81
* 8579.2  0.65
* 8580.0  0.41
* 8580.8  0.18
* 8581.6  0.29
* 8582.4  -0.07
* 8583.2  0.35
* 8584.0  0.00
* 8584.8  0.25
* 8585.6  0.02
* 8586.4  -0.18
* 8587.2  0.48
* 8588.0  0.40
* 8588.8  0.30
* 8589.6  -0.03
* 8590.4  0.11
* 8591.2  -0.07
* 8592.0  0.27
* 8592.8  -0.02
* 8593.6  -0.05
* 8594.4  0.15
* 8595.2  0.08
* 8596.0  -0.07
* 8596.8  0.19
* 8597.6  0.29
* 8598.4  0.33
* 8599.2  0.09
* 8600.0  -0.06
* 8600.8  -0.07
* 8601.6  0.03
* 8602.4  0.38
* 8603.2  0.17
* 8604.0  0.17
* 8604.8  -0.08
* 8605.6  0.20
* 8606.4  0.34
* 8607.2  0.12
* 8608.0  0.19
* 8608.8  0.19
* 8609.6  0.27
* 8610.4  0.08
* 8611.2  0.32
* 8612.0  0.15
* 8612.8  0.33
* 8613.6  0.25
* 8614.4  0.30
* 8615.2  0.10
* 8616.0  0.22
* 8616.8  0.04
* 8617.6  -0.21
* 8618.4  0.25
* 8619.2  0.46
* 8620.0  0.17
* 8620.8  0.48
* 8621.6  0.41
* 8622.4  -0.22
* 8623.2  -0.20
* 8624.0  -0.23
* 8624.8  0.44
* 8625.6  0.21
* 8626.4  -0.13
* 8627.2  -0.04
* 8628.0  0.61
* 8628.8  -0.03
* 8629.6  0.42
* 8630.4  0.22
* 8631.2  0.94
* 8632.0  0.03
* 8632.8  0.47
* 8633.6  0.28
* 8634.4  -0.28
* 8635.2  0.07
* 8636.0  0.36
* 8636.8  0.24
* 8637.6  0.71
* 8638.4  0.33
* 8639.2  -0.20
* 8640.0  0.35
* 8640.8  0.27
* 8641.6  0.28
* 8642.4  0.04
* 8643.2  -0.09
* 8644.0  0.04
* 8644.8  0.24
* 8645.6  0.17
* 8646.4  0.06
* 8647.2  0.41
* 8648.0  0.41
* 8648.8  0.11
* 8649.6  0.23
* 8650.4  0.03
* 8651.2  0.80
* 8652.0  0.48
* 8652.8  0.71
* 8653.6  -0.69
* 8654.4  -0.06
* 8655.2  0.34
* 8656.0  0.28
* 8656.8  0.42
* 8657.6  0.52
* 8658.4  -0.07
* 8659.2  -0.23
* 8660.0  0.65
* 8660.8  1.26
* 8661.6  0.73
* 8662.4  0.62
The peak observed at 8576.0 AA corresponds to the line H-beta 4861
